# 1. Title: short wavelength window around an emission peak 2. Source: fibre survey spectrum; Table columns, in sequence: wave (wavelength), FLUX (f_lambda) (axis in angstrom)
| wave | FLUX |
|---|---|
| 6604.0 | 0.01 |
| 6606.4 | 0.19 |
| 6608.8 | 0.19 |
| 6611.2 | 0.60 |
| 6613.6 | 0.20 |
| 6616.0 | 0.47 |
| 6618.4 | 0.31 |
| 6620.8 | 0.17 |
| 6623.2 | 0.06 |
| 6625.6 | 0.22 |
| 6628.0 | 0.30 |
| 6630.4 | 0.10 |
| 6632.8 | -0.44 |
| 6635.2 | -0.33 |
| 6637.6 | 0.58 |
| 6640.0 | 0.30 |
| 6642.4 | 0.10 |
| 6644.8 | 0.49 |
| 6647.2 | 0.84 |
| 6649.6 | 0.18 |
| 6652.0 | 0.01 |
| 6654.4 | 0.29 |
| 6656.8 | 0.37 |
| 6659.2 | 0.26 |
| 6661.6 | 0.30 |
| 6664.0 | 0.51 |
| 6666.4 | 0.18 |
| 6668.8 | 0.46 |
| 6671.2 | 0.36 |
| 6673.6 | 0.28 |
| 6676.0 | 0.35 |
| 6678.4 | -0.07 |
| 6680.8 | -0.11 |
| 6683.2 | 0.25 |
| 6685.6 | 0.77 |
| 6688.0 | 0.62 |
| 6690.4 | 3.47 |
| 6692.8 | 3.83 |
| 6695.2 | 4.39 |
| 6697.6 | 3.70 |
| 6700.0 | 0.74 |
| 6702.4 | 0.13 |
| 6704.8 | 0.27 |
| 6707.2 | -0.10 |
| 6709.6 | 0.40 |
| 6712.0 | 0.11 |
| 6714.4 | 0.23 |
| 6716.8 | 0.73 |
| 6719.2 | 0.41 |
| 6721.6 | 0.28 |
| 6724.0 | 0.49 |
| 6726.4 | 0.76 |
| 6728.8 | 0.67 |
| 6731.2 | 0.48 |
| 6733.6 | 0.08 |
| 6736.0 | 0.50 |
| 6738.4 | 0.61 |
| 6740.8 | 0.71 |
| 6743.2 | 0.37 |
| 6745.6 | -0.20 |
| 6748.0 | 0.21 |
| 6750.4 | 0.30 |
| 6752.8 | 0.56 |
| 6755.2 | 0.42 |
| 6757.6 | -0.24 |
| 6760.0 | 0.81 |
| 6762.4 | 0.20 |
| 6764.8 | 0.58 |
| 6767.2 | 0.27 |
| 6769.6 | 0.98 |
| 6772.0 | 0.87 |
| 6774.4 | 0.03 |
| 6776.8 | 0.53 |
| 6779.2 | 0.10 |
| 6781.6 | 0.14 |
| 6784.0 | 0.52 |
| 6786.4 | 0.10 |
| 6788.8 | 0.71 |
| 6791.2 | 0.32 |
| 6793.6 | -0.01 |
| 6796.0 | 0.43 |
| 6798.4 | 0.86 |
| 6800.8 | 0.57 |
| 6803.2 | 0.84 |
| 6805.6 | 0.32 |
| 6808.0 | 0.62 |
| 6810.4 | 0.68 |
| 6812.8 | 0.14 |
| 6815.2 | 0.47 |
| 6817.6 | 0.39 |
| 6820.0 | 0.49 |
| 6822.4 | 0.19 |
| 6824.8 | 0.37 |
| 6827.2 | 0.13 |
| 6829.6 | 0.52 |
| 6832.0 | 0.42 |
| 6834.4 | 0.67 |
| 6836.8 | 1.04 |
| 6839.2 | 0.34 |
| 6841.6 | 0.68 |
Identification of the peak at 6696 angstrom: [O II]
